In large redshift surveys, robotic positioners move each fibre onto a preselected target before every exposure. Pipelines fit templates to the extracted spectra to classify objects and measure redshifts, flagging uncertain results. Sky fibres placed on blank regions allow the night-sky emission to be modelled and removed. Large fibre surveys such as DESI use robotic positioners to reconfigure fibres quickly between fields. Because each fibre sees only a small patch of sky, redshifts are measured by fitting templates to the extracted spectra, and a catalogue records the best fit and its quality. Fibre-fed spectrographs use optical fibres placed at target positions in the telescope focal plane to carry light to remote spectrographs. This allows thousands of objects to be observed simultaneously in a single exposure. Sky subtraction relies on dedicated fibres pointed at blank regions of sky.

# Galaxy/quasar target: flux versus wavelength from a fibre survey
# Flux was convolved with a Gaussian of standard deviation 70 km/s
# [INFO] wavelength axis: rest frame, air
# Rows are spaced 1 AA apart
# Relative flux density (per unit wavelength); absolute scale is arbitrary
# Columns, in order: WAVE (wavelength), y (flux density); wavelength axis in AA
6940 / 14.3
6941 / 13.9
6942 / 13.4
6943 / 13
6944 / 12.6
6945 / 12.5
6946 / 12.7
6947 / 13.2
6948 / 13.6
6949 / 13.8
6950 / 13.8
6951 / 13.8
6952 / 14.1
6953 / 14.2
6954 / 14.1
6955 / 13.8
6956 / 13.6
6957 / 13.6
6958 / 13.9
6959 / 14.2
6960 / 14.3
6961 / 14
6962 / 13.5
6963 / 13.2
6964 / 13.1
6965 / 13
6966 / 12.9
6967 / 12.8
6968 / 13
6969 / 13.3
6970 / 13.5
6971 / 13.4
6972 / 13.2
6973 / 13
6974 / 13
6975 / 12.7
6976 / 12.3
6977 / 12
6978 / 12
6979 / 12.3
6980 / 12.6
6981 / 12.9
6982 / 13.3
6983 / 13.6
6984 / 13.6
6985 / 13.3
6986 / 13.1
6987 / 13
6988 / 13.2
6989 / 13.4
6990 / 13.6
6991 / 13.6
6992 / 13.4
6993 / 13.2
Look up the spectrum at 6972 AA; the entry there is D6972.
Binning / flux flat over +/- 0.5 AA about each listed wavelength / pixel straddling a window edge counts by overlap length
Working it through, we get 13.2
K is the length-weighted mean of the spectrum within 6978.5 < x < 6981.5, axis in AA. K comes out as 12.6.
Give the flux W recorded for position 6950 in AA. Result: 13.8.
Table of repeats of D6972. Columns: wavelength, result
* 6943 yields 13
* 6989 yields 13.4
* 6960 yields 14.3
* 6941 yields 13.9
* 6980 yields 12.6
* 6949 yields 13.8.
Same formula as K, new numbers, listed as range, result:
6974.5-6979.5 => 12.3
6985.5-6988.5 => 13.1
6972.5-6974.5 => 13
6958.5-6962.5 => 14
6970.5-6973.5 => 13.2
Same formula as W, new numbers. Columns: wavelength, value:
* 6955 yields 13.8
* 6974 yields 13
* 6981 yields 12.9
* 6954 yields 14.1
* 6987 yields 13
